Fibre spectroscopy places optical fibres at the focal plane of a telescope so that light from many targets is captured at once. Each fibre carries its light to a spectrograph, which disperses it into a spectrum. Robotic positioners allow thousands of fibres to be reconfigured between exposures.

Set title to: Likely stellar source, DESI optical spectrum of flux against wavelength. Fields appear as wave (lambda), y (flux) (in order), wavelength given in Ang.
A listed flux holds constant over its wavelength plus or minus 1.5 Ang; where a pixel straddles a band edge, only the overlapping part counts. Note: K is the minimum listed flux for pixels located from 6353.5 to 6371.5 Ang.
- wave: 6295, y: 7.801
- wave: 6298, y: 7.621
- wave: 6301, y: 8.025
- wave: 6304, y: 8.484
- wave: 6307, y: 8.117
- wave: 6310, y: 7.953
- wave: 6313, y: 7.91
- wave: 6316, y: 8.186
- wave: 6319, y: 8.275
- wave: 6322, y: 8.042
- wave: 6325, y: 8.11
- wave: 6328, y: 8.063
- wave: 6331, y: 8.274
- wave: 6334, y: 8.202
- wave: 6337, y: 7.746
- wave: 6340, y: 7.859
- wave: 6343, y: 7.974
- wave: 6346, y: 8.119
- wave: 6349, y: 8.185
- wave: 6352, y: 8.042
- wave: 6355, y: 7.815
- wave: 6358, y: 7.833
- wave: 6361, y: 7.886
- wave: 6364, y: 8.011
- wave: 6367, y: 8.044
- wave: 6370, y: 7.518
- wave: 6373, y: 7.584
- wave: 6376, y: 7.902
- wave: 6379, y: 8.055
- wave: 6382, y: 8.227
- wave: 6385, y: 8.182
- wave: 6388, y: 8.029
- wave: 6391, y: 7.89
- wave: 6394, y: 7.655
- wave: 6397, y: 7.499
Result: 7.518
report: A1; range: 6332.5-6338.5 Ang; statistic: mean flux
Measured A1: 7.97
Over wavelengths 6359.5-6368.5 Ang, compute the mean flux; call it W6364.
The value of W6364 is 7.98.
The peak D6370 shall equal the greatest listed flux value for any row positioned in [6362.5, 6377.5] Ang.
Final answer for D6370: 8.044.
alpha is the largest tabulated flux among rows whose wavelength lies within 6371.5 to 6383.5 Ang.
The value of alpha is 8.227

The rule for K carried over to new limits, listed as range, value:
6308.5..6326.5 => 7.91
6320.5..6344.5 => 7.746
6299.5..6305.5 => 8.025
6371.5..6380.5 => 7.584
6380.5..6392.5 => 7.89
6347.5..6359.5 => 7.815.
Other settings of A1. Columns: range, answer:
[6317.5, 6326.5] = 8.14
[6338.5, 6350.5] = 8.03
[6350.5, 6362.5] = 7.89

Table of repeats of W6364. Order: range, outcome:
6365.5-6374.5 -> 7.72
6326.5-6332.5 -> 8.17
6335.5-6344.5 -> 7.86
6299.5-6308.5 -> 8.21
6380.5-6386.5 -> 8.2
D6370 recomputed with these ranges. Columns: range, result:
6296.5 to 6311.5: 8.484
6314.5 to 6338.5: 8.275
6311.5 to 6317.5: 8.186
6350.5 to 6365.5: 8.042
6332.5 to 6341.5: 8.202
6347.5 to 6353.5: 8.185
